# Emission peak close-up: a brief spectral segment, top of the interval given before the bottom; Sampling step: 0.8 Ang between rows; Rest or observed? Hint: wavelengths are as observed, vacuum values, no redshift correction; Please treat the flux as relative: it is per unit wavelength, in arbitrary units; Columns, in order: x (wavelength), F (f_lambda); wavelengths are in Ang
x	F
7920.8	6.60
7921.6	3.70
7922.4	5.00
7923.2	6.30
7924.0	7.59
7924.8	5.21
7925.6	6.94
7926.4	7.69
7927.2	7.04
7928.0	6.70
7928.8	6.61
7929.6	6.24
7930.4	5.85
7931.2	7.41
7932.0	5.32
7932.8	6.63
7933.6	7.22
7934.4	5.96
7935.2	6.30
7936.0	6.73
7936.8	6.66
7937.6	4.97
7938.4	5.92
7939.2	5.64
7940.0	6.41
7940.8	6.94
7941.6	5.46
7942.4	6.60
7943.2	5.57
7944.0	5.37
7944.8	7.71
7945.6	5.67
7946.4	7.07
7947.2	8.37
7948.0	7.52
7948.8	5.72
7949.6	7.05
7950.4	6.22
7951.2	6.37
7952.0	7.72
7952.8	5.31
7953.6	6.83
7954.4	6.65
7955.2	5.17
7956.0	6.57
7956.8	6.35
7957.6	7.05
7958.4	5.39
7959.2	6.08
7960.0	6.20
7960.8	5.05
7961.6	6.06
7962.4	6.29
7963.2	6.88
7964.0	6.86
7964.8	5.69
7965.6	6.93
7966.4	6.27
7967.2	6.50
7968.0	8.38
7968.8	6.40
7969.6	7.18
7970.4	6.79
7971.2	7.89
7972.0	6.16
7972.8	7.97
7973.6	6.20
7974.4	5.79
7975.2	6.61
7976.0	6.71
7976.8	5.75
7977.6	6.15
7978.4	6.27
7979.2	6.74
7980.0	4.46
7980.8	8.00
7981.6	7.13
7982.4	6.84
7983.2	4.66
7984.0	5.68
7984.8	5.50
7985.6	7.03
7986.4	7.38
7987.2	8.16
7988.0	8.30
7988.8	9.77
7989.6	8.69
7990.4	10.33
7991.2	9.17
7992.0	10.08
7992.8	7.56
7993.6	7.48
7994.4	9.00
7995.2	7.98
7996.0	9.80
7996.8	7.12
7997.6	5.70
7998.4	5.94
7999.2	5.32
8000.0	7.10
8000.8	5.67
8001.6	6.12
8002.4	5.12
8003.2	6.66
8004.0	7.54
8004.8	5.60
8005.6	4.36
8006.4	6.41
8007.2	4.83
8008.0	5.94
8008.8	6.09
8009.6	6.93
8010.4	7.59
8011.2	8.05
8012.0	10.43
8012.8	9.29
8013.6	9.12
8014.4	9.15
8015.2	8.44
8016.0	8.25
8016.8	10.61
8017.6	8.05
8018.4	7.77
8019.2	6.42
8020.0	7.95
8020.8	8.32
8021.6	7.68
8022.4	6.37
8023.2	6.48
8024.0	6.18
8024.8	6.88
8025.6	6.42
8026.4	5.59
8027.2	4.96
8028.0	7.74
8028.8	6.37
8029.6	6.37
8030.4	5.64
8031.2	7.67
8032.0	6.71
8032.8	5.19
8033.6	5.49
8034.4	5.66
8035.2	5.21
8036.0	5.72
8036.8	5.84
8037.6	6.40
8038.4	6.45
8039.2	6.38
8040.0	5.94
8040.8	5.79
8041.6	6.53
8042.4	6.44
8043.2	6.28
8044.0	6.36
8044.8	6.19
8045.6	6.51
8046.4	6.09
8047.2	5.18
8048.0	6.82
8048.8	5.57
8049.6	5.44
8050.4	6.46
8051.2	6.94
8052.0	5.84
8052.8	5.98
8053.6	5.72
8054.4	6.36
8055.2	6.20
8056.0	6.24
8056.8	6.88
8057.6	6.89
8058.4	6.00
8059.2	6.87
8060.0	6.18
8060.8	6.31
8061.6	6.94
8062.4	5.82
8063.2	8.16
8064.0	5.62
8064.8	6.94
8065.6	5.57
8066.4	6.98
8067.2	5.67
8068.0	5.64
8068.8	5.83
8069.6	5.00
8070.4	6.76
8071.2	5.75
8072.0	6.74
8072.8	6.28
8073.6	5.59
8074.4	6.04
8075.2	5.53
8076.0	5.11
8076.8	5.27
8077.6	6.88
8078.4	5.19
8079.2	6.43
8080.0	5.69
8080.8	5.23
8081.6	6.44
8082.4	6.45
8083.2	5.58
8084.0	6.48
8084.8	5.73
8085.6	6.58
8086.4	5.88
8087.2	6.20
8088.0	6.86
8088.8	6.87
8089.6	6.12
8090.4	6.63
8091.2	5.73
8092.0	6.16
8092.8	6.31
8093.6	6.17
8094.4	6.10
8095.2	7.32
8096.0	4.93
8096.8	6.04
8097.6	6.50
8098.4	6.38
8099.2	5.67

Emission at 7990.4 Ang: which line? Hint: Halpha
